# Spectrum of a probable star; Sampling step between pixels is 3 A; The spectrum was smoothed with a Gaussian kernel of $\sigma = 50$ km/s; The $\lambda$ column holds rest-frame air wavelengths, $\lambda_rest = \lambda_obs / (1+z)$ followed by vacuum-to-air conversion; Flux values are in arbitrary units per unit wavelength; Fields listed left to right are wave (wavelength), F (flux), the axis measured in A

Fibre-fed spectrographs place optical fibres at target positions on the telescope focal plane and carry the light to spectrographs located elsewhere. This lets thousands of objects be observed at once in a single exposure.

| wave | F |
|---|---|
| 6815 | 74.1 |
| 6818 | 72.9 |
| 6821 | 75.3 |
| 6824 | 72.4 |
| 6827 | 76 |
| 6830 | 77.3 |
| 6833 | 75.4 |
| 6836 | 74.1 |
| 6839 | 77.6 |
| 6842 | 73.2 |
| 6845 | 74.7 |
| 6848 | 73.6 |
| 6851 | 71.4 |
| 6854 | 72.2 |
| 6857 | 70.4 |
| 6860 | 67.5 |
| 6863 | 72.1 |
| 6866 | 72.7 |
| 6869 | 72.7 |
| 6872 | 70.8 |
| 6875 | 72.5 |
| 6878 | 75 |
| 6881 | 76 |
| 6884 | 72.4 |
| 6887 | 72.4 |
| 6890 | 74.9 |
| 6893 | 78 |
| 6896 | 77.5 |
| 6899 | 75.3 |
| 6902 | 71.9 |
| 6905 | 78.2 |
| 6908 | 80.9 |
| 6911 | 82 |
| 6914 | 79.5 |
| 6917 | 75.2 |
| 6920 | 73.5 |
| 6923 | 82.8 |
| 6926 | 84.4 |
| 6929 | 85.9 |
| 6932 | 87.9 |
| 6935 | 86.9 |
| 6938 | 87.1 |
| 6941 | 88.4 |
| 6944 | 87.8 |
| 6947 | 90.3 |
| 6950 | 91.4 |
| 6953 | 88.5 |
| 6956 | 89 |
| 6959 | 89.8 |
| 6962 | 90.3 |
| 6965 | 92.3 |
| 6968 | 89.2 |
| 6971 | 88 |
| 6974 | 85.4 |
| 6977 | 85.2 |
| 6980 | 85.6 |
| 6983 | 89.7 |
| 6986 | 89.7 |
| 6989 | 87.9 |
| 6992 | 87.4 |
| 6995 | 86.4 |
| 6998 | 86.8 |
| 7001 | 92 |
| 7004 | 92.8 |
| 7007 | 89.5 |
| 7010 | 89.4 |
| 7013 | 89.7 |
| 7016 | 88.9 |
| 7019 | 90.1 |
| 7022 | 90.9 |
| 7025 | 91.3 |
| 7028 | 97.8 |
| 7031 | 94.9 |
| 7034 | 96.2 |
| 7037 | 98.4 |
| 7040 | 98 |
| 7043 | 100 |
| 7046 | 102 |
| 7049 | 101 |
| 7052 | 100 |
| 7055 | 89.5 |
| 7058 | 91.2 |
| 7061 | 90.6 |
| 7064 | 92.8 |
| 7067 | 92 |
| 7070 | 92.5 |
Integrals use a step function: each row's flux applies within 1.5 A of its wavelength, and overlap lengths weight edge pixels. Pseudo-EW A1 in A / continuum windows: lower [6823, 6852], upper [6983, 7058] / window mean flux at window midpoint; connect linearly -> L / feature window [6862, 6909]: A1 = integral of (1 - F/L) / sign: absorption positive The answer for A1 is 2.90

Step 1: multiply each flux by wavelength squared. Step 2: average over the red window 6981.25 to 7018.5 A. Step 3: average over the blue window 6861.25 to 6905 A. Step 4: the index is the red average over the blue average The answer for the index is 1.25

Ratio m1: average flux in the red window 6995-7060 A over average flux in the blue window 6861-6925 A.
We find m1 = 1.2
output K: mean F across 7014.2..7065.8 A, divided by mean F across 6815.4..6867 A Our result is 1.3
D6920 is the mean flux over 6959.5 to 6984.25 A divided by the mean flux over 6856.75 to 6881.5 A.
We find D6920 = 1.22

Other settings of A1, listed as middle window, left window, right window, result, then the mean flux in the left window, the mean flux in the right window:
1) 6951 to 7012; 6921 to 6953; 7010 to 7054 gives 1.5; 87.1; 95.4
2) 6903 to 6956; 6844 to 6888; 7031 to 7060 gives -1.9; 72.4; 97.1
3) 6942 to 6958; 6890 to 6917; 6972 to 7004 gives -1.2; 77.6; 87.9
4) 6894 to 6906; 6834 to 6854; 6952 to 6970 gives 0.9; 74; 89.8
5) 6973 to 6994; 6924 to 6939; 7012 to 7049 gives 0.8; 86.3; 95.2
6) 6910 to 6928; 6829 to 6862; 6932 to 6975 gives 0.9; 73.3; 88.9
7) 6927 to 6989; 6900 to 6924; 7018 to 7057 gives -2.9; 77.8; 96.2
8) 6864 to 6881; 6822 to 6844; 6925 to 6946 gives 1.4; 75.1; 87.1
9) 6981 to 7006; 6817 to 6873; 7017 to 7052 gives 0.7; 73.3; 96.5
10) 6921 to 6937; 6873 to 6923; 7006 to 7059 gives -1.0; 76.1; 94.5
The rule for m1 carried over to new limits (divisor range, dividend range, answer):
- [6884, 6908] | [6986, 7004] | 1.17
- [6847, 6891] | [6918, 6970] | 1.21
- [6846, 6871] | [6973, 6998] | 1.22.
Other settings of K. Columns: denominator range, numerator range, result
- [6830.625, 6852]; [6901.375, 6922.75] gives 1.05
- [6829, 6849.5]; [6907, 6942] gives 1.10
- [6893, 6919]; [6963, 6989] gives 1.14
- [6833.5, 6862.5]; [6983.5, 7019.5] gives 1.23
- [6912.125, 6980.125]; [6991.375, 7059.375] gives 1.08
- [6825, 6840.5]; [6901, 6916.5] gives 1.03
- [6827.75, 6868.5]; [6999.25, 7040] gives 1.26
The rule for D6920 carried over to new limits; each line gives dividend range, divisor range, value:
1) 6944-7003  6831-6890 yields 1.21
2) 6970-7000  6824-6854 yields 1.17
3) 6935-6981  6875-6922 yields 1.16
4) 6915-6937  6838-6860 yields 1.13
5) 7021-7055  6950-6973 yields 1.08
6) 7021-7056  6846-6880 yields 1.35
